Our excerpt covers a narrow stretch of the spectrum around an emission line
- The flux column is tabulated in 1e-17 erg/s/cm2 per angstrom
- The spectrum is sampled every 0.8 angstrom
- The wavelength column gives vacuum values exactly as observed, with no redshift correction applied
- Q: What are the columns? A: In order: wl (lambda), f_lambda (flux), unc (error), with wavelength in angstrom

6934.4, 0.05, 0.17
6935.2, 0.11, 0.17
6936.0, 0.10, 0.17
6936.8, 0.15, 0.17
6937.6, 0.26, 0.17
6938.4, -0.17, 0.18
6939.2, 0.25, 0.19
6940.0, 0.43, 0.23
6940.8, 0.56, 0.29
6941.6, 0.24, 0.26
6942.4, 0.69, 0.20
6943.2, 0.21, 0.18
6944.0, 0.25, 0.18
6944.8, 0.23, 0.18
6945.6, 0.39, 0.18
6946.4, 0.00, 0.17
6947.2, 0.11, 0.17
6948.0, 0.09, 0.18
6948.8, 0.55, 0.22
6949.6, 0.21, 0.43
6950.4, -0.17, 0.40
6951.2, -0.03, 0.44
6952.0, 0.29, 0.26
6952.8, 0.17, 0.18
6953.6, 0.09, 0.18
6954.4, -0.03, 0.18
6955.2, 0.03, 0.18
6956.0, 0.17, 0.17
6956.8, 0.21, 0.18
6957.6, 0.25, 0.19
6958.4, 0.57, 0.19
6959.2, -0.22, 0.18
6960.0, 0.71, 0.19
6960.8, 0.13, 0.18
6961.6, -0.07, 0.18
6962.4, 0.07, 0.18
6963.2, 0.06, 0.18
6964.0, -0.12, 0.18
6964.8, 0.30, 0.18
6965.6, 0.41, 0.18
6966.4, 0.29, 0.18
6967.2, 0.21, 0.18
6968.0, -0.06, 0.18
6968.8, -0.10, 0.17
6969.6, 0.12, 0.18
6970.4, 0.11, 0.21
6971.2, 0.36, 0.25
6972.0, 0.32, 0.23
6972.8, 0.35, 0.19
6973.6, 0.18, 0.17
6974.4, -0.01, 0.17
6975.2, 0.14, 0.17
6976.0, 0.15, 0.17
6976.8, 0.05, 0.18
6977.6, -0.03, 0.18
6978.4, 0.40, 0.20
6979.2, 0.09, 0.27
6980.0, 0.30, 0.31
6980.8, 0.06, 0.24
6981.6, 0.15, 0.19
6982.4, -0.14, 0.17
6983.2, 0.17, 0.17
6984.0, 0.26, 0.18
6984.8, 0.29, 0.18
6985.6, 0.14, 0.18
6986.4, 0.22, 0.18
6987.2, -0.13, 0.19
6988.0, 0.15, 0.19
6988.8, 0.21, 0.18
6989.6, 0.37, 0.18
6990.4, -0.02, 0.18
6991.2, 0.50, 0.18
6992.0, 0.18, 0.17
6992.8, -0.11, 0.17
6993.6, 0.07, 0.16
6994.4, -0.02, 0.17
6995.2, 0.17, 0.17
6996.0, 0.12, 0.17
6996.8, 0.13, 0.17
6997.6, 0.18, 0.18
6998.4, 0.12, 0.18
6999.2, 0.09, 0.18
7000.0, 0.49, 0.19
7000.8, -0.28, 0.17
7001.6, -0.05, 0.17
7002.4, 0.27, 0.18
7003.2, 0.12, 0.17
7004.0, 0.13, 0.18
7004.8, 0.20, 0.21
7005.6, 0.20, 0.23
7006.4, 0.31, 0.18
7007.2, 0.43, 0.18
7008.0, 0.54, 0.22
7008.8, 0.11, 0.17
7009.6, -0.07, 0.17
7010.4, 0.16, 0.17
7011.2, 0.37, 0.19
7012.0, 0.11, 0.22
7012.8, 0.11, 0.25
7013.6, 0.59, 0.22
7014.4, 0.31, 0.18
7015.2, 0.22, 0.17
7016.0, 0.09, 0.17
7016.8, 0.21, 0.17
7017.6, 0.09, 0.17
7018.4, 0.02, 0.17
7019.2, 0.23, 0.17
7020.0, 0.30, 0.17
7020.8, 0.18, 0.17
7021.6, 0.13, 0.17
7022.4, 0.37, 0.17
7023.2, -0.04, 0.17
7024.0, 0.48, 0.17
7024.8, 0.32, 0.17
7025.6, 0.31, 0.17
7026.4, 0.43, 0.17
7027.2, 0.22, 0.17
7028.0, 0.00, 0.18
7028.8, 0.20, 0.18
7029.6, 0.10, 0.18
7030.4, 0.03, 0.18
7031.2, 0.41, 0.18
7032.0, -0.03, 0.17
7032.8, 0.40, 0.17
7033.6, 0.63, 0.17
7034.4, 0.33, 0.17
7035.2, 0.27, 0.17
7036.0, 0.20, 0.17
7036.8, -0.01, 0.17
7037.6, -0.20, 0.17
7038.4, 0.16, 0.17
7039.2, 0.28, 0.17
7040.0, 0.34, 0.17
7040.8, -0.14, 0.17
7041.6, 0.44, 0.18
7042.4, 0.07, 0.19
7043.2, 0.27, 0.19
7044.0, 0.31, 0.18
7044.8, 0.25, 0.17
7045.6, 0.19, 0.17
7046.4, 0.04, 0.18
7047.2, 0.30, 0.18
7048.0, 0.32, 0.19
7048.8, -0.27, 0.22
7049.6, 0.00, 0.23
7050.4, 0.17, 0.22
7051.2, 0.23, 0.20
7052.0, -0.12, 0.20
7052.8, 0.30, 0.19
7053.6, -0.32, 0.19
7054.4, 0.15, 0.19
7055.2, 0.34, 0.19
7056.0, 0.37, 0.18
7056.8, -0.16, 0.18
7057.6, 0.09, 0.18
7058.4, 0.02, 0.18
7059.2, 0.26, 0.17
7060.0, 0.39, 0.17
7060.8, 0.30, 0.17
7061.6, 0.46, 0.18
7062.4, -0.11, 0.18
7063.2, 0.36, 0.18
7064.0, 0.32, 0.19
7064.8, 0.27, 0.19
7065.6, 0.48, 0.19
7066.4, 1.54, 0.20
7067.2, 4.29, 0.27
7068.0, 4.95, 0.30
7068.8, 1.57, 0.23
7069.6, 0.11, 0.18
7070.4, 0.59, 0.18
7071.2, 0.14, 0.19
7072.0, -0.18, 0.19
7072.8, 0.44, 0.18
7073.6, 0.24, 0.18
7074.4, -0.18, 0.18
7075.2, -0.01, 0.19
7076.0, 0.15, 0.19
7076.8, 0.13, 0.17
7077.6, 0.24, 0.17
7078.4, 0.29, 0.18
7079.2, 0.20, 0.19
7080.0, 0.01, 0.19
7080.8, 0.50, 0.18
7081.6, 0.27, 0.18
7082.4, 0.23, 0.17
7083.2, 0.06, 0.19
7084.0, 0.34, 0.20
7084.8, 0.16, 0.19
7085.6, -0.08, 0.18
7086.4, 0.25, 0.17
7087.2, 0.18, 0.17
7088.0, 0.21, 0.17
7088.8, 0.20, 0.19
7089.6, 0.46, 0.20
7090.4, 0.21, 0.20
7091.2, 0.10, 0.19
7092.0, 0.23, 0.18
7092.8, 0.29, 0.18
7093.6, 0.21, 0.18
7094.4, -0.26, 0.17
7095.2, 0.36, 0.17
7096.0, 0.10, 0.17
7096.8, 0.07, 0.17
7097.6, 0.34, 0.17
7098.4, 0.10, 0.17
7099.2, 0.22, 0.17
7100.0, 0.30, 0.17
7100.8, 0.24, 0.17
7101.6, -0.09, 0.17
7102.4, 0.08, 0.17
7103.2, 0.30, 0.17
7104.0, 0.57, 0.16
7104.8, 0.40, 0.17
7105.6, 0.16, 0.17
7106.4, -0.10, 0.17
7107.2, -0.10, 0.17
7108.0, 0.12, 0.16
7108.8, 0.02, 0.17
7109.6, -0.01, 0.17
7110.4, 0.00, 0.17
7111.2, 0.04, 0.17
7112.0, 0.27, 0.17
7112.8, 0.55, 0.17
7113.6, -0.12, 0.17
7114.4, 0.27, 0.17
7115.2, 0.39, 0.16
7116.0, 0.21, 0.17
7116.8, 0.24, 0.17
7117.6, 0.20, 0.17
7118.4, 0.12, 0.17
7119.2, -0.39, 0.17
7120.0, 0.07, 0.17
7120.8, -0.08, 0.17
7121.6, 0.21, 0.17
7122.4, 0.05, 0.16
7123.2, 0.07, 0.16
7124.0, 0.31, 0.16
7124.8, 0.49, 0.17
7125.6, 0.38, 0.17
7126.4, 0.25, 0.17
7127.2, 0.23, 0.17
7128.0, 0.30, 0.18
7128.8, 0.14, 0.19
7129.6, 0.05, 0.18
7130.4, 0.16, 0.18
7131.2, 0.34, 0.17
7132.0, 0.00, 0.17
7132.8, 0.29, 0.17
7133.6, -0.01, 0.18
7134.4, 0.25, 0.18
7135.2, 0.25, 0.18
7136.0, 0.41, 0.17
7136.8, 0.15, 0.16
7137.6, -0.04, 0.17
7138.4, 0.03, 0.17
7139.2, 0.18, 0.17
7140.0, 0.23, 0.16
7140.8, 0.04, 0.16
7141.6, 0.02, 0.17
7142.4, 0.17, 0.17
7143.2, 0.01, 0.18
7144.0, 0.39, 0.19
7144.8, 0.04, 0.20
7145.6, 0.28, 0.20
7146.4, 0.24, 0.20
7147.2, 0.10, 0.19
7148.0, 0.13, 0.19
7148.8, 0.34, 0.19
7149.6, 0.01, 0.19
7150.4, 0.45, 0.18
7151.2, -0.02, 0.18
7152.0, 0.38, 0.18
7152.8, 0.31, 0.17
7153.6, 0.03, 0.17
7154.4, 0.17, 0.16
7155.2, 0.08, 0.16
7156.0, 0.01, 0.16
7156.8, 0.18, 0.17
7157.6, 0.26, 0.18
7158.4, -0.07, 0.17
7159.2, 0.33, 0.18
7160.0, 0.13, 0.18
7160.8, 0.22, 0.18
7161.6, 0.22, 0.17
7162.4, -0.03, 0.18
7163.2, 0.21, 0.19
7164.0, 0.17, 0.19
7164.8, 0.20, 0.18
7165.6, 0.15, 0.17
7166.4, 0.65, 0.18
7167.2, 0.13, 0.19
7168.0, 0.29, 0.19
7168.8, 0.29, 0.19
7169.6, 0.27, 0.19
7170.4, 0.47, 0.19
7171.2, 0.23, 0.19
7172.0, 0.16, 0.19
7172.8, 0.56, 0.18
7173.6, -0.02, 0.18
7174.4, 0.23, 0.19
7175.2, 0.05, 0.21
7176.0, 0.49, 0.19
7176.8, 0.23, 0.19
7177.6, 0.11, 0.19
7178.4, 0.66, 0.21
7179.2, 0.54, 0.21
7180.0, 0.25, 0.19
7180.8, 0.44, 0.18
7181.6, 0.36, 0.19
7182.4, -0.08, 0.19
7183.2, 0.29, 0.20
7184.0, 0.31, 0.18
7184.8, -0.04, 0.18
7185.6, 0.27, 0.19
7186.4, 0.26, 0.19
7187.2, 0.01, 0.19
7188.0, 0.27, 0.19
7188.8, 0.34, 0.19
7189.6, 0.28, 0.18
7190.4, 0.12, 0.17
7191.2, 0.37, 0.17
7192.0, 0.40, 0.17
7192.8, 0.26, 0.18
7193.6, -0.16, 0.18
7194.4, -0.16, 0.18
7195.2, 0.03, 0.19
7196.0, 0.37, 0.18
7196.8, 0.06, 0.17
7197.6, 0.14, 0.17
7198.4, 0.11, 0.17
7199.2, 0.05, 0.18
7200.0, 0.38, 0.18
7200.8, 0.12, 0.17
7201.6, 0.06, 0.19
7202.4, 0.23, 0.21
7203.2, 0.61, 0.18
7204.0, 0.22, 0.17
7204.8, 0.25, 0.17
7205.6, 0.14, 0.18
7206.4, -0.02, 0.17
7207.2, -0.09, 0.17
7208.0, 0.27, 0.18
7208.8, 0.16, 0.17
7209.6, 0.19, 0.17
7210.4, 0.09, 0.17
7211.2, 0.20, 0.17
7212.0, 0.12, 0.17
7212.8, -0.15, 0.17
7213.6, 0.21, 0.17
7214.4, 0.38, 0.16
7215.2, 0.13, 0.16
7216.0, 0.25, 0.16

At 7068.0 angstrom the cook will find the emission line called H-alpha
